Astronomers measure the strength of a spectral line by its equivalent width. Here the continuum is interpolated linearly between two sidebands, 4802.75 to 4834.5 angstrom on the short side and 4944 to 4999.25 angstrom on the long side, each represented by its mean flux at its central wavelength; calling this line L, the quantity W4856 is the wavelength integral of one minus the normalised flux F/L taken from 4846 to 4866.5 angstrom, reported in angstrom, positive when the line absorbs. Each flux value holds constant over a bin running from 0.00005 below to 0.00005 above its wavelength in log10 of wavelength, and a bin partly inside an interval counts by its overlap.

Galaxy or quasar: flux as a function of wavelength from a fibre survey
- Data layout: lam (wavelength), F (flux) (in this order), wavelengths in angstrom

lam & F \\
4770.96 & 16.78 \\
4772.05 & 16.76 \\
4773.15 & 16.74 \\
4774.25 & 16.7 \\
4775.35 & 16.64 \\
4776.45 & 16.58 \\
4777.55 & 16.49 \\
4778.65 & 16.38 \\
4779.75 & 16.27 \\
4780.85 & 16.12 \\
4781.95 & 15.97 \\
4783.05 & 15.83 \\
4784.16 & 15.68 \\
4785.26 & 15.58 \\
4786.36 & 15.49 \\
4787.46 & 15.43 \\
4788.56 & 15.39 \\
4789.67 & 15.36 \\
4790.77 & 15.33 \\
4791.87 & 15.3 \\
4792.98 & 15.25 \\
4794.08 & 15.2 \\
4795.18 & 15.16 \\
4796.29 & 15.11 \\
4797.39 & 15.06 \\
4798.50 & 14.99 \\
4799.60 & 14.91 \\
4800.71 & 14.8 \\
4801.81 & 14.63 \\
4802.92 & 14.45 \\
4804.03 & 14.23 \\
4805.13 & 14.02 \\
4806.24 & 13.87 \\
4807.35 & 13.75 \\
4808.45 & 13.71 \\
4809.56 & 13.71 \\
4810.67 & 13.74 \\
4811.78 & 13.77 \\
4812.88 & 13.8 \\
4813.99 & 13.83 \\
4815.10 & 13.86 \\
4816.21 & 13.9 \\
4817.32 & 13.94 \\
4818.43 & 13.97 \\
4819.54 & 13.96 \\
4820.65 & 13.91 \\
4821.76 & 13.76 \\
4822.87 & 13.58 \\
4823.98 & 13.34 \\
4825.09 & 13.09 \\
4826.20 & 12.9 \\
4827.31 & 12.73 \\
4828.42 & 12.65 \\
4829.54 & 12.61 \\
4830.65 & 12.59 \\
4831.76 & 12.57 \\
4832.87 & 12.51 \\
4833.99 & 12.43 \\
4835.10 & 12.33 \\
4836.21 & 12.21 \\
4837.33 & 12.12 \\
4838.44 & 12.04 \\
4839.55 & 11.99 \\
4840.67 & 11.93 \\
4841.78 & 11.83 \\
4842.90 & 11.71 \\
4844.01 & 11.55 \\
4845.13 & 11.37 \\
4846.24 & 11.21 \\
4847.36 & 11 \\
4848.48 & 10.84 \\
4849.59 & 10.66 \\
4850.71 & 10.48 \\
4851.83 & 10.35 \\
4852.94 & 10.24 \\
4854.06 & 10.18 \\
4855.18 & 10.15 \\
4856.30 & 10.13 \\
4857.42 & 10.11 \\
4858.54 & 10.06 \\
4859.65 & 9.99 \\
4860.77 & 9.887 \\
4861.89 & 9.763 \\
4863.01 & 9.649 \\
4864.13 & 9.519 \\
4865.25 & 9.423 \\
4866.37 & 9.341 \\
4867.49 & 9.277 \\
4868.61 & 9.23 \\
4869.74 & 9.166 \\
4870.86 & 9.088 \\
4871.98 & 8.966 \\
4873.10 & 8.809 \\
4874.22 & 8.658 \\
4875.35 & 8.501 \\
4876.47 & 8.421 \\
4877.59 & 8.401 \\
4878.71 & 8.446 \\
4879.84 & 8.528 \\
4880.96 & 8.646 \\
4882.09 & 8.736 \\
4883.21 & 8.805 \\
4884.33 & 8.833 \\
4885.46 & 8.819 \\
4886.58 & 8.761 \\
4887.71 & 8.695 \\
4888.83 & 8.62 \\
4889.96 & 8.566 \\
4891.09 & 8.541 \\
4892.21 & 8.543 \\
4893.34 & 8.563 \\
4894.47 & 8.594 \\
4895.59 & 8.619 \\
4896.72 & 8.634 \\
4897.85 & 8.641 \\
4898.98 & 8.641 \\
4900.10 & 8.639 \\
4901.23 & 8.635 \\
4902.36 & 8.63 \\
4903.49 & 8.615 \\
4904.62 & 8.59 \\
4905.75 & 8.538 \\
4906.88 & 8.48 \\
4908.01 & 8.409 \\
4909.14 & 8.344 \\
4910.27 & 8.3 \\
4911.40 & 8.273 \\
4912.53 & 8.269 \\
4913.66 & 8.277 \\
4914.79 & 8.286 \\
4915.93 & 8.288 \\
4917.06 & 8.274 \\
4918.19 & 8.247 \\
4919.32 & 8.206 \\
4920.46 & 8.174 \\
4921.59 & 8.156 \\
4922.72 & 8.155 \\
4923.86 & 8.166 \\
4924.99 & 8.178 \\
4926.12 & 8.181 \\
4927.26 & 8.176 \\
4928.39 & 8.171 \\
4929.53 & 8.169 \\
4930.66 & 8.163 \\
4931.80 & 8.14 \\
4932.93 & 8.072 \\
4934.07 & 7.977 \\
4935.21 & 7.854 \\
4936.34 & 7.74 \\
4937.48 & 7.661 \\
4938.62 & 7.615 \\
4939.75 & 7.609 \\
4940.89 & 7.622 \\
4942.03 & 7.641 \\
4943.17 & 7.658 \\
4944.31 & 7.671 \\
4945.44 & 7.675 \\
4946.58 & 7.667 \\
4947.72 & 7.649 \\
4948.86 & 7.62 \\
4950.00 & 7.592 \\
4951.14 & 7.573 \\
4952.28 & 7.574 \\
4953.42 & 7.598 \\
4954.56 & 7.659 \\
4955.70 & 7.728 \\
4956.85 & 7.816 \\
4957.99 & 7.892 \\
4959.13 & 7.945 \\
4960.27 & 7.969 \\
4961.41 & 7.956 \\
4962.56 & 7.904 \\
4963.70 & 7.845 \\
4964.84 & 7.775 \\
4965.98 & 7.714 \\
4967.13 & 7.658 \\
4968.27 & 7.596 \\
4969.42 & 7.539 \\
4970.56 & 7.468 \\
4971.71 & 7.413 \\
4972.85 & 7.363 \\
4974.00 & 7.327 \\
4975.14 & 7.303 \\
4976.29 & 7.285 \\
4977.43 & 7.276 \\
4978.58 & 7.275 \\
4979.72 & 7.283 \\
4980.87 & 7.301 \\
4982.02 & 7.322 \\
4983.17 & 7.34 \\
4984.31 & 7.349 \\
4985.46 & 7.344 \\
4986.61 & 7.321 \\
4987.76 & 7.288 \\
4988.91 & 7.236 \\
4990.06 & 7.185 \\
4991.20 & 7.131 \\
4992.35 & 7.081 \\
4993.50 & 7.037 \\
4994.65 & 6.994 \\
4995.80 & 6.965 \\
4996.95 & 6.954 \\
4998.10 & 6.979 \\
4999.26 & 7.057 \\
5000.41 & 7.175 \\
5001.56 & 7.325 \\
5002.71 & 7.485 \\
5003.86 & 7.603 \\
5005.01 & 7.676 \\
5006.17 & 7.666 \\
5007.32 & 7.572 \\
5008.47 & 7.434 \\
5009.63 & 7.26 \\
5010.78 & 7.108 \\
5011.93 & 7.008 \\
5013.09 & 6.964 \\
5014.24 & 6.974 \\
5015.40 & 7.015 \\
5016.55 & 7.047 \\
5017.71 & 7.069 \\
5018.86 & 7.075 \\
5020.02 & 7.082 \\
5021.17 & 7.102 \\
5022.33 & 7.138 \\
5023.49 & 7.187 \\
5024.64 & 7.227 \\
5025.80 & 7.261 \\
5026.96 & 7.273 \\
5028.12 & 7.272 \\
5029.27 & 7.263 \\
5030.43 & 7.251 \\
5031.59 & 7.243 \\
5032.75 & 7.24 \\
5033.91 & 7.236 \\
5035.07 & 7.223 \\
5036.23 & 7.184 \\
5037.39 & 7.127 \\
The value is 3.15 angstrom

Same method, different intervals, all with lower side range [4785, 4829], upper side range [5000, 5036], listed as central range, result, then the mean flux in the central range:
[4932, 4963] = 5.9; 7.74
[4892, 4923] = 7.1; 8.43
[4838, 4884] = 9.5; 9.92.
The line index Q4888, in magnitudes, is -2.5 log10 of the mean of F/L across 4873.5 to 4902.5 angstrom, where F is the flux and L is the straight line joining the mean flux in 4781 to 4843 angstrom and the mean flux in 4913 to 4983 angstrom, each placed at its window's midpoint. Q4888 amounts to 0.21 mag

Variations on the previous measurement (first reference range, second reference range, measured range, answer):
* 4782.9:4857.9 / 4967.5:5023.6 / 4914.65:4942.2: 0.185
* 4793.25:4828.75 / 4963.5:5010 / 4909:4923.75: 0.212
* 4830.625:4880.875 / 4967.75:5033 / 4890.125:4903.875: 0.103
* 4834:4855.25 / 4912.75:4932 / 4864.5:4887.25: 0.141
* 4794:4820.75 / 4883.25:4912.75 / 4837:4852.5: 0.052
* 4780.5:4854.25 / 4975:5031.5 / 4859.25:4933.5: 0.244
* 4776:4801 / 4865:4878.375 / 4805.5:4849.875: -0.032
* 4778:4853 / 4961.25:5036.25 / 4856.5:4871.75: 0.239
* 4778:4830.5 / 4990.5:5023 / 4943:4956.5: 0.205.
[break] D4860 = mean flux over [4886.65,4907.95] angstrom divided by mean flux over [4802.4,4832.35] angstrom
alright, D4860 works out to 0.6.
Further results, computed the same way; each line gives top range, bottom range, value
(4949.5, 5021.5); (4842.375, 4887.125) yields 0.77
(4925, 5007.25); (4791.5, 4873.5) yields 0.62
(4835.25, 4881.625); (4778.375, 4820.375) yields 0.68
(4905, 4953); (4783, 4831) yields 0.56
